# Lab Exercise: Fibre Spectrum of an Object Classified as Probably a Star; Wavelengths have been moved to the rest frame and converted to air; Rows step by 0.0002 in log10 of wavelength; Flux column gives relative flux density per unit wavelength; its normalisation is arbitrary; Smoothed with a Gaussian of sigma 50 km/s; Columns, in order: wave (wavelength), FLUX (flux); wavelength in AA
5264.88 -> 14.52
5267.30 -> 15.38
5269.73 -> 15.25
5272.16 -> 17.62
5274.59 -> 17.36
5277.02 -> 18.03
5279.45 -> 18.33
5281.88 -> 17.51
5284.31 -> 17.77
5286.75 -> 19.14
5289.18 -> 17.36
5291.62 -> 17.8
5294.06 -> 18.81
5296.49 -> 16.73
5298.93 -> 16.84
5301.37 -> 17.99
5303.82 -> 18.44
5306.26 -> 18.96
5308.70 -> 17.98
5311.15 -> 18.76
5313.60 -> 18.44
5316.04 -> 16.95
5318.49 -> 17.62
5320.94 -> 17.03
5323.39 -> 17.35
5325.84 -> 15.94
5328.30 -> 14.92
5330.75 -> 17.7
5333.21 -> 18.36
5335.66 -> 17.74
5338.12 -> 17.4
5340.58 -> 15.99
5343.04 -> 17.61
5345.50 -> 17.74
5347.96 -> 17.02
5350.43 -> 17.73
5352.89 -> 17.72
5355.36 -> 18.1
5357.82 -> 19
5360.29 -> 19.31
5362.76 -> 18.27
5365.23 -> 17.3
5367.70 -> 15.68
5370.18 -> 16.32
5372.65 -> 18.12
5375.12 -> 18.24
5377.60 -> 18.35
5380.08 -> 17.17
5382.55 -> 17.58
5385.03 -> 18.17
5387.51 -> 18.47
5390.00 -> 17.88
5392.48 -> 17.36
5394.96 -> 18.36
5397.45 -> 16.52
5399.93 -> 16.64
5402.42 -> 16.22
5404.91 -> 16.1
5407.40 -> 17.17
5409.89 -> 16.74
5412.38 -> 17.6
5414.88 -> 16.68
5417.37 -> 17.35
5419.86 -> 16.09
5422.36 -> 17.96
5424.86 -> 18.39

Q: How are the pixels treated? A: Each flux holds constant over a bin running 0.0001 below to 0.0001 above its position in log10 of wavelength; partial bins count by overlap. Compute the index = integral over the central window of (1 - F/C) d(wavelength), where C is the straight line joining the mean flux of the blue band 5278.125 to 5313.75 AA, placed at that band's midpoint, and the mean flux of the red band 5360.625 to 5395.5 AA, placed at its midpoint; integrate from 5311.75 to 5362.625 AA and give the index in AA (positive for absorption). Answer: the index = 0.99 AA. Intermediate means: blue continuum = 18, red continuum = 17.7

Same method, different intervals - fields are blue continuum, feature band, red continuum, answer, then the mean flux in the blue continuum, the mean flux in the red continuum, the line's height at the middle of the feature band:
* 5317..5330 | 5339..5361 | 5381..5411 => -1.18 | 16.6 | 17.3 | 16.9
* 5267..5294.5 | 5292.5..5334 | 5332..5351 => -0.18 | 17.6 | 17.4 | 17.5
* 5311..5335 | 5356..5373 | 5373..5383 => 0.02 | 17.3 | 17.9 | 17.7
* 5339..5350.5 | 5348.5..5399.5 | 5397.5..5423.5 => -2.20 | 17.2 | 16.8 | 17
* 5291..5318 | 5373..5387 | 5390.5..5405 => -0.63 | 18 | 17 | 17.2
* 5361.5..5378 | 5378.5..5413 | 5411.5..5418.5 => -0.01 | 17.4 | 17.2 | 17.3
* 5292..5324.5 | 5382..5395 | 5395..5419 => -0.70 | 17.8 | 16.8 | 17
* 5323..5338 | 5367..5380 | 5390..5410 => -0.32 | 17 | 17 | 17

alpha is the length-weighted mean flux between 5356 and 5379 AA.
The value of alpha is 17.8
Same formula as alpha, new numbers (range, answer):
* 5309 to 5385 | 17.5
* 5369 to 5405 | 17.5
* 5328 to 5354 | 17.4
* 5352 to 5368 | 18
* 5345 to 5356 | 17.6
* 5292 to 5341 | 17.5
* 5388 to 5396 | 17.9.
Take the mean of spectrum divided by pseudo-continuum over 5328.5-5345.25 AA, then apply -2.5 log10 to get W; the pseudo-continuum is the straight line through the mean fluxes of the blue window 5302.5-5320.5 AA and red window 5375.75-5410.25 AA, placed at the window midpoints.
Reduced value 0.03 mag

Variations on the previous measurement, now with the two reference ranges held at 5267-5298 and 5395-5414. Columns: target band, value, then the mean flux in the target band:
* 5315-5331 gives 0.04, 16.7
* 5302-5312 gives -0.07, 18.5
